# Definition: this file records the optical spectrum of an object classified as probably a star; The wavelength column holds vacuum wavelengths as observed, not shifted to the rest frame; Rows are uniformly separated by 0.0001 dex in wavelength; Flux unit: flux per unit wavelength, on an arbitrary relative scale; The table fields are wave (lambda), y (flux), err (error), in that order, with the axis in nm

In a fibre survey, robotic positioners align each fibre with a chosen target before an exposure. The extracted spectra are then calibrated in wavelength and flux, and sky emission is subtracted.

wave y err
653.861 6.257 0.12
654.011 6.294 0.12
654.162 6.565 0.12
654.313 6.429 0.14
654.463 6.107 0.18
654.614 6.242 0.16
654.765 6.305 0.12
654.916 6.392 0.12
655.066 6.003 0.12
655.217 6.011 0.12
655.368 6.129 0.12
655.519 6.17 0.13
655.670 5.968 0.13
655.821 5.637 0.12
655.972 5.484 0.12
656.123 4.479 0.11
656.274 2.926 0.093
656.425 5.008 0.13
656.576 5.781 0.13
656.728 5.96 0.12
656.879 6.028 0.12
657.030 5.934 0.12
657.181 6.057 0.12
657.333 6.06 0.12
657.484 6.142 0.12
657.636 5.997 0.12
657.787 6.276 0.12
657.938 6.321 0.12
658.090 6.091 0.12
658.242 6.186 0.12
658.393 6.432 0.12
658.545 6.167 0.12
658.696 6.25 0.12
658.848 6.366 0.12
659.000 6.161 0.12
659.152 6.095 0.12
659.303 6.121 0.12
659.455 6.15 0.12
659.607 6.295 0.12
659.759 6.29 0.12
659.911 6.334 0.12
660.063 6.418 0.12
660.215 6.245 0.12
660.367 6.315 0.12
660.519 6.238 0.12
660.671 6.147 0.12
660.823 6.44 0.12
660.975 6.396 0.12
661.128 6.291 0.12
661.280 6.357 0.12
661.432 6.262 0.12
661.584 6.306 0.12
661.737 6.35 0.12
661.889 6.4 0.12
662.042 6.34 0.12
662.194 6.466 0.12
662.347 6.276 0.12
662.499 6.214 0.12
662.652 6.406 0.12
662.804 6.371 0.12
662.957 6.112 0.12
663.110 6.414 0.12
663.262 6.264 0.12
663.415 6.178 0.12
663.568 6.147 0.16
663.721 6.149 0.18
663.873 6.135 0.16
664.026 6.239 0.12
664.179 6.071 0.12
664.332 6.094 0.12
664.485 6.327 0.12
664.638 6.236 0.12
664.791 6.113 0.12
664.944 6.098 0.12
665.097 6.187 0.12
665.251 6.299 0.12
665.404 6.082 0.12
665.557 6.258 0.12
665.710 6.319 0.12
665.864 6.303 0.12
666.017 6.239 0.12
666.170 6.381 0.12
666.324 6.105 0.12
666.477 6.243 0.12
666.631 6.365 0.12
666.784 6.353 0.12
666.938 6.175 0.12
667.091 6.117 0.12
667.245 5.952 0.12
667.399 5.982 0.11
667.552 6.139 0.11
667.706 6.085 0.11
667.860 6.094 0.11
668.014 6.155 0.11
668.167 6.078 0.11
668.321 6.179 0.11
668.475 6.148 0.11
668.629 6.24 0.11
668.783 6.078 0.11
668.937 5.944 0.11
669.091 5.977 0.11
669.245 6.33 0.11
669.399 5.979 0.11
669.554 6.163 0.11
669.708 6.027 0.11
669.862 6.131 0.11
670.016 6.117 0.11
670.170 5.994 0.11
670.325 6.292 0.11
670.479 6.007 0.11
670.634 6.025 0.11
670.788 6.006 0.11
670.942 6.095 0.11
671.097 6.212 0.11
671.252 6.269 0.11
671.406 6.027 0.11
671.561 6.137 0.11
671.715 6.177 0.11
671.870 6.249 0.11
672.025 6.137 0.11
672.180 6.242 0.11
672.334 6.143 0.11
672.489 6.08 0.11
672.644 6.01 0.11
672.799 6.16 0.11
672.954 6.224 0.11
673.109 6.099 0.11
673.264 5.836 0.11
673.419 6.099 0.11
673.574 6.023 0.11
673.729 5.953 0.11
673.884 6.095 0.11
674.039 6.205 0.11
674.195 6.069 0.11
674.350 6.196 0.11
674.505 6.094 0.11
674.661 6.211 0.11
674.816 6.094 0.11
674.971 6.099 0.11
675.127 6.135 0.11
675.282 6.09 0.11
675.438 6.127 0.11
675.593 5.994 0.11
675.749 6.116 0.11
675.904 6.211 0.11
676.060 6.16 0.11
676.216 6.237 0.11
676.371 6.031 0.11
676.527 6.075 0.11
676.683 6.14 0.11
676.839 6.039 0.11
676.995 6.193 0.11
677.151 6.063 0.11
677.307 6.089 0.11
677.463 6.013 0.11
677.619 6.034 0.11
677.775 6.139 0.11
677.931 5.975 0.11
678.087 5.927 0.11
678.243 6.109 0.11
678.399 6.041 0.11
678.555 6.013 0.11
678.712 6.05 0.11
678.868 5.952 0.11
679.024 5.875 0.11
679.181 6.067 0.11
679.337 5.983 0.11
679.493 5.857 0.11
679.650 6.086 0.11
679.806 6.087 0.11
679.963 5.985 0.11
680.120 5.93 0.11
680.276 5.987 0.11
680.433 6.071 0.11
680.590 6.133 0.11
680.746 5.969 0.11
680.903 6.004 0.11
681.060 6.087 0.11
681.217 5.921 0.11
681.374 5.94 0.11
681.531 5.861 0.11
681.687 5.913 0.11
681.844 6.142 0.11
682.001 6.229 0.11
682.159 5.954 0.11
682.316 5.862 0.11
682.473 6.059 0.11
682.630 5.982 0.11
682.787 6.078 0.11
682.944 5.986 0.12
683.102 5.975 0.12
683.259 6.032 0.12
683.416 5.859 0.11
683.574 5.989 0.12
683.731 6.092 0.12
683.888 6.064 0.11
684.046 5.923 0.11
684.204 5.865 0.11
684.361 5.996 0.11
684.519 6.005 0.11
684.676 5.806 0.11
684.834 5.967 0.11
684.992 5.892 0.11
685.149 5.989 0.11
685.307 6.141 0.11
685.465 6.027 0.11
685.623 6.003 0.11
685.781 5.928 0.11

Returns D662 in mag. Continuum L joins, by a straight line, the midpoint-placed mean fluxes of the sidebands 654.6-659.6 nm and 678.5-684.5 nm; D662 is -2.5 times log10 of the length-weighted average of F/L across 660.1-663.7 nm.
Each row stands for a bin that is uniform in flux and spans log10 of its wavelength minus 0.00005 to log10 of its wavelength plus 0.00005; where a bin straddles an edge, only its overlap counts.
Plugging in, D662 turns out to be -0.065 mag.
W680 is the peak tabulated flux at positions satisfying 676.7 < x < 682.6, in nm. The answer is 6.229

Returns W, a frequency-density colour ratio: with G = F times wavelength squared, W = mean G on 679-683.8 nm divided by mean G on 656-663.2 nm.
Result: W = 1.1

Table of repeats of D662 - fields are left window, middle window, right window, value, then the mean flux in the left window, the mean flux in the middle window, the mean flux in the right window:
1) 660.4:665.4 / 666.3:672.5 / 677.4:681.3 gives 0.01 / 6.26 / 6.13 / 6.01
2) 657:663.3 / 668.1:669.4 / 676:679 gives 0.01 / 6.26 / 6.11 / 6.06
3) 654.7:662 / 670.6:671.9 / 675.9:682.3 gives -0.02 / 6.05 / 6.13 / 6.03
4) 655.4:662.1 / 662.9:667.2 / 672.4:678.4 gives -0.03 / 6.04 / 6.21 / 6.09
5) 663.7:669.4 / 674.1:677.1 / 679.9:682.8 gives -0.01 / 6.17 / 6.12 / 6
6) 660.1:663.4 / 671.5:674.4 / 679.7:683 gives 0.01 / 6.31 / 6.11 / 6.01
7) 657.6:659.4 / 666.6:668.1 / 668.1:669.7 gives 0.00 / 6.21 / 6.14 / 6.11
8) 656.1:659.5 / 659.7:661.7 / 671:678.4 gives -0.07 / 5.89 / 6.31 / 6.11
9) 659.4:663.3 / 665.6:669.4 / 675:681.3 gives 0.01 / 6.31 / 6.16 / 6.05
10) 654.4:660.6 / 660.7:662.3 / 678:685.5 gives -0.06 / 5.99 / 6.35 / 6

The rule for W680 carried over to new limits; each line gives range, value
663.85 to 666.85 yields 6.381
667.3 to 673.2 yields 6.33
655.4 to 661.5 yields 6.44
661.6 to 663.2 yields 6.466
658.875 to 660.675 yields 6.418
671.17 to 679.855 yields 6.269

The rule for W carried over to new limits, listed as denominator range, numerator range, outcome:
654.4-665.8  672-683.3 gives 1.04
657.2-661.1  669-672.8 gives 1.02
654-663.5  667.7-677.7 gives 1.04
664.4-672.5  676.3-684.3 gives 1.01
